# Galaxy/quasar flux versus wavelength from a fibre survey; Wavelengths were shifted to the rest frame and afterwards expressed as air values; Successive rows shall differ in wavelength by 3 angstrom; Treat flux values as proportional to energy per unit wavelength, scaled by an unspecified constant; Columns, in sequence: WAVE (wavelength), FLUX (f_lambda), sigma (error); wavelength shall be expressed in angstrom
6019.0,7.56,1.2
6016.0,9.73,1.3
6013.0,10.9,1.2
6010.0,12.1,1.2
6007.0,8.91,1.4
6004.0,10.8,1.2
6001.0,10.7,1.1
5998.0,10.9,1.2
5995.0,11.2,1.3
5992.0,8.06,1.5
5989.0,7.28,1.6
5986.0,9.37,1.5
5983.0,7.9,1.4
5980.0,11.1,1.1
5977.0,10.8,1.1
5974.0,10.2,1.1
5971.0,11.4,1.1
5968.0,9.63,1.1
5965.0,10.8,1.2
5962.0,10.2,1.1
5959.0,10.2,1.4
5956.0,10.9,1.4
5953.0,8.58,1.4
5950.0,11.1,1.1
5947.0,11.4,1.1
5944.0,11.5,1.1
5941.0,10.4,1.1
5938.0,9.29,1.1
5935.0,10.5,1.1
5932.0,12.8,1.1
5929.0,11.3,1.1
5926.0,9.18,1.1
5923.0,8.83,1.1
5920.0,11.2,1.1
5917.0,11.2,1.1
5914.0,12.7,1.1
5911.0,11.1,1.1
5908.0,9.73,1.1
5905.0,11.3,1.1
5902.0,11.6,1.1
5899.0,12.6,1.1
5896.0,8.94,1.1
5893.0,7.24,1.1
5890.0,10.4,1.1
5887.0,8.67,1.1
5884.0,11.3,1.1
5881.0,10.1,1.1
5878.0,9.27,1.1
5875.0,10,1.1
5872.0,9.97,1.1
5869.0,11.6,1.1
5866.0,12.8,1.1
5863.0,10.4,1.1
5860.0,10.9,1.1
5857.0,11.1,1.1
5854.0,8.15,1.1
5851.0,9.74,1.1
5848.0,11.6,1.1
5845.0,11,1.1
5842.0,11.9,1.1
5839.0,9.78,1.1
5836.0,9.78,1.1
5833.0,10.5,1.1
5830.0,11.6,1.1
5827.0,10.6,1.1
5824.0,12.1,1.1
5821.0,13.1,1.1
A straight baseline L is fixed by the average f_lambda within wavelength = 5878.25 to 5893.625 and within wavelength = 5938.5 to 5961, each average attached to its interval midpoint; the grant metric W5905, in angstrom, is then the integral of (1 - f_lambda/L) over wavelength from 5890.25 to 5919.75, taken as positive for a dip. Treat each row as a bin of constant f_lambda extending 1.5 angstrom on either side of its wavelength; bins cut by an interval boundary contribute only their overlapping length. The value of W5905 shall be -2.39 angstrom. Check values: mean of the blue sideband 9.65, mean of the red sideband 10.5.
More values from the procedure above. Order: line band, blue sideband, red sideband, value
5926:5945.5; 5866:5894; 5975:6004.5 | -1.8 angstrom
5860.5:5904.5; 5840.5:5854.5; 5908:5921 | 2.5 angstrom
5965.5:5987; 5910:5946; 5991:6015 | 1.0 angstrom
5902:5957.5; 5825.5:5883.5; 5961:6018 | -2.4 angstrom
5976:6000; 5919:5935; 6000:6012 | 2.4 angstrom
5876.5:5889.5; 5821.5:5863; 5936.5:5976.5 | 0.9 angstrom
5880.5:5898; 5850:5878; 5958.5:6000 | 1.4 angstrom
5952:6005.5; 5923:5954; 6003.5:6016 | 2.7 angstrom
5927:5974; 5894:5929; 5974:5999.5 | -2.2 angstrom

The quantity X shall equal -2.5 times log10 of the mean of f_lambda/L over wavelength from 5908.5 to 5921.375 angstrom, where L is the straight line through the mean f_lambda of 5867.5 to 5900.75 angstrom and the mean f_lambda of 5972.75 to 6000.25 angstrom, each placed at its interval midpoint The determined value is -0.15 mag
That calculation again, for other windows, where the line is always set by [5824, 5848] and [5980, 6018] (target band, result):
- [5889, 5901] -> 0.070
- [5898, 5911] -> -0.079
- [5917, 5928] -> 0.034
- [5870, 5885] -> 0.050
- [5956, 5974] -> -0.043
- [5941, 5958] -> -0.052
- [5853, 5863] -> 0.056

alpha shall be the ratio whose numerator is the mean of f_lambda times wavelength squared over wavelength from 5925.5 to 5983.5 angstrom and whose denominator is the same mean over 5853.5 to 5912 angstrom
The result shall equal 1.0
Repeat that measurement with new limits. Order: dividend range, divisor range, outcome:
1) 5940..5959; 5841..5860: 1.04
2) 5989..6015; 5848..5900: 1.05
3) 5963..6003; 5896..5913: 0.92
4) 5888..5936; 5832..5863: 1.04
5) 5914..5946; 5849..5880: 1.05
